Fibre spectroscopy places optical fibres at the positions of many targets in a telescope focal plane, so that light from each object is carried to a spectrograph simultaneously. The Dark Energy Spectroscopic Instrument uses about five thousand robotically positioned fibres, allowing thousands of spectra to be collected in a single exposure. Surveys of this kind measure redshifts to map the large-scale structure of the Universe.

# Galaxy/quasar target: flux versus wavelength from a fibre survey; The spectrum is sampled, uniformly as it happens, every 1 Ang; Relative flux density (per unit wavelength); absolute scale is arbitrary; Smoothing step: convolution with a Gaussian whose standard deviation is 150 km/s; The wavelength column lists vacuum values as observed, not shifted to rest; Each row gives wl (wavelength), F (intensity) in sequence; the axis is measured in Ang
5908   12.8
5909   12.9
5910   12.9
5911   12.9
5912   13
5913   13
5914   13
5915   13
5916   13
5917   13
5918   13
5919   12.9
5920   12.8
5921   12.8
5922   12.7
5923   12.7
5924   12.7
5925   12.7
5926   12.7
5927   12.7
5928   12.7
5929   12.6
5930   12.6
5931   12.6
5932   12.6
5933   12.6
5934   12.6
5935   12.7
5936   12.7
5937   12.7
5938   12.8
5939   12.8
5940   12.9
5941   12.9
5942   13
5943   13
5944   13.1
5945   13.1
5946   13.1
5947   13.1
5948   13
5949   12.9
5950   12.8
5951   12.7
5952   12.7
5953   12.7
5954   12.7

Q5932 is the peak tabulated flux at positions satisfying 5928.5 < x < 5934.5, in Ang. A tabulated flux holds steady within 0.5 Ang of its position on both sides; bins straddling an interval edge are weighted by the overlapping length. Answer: 12.6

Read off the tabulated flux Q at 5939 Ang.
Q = 12.8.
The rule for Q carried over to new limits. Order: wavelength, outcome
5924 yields 12.7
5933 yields 12.6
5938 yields 12.8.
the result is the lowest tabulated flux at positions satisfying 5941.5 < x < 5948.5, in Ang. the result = 13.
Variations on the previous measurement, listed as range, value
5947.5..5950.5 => 12.8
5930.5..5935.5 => 12.6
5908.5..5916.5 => 12.9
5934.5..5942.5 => 12.7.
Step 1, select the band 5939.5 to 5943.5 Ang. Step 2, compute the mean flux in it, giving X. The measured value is 12.9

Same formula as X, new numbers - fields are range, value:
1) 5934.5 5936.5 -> 12.7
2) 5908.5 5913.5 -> 12.9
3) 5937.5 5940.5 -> 12.8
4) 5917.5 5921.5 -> 12.9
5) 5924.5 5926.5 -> 12.7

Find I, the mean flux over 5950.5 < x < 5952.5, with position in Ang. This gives 12.7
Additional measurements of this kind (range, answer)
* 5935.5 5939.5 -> 12.8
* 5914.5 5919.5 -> 13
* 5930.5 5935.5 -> 12.6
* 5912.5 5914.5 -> 13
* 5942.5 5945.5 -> 13.1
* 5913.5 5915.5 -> 13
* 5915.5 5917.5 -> 13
